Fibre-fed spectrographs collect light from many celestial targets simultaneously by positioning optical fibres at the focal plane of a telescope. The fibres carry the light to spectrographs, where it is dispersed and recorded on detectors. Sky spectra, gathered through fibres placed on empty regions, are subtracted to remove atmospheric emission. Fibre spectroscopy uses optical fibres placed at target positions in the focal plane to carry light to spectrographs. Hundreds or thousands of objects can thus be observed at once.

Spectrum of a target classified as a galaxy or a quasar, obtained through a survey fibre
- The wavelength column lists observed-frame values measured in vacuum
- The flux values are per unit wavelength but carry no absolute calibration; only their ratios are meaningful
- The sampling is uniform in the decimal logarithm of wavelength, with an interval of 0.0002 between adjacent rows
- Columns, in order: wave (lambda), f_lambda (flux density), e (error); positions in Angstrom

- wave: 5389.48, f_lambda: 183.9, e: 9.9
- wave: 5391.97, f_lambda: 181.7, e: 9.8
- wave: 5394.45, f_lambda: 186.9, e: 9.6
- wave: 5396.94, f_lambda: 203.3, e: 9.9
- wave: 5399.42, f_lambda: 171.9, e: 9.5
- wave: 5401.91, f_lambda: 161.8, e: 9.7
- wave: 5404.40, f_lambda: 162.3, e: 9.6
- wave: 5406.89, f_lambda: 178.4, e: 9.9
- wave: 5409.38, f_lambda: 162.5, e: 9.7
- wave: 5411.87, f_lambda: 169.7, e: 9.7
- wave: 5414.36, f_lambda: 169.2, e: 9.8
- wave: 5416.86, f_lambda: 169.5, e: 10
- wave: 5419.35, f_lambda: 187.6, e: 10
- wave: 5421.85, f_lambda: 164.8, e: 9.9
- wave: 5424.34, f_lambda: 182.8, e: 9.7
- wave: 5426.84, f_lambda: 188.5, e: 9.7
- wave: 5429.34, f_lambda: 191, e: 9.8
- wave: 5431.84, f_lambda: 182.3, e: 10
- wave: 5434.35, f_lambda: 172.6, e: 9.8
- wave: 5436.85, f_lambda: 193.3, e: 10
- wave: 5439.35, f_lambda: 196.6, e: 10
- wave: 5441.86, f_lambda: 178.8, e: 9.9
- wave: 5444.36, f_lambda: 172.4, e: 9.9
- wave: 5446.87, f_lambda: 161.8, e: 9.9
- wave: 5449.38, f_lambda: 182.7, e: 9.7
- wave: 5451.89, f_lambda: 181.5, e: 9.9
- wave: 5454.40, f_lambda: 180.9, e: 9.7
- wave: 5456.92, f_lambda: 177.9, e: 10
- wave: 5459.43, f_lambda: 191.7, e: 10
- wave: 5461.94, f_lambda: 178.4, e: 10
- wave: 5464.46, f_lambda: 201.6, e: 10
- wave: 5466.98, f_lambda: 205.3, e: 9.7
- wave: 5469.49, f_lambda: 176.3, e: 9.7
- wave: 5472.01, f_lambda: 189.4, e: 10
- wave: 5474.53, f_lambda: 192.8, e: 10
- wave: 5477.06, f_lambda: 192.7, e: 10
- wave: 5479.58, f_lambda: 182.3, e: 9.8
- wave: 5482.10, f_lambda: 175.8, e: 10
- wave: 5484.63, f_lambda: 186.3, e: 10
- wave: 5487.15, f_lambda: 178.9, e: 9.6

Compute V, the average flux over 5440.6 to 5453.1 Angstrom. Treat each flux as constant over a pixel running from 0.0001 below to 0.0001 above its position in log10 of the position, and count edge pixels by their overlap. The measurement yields 175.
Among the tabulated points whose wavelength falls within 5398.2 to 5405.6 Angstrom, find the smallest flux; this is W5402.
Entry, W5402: 161.8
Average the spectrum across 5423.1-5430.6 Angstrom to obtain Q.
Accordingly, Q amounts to 187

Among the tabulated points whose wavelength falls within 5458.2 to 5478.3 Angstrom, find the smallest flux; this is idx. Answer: 176.3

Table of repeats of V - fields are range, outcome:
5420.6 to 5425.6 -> 174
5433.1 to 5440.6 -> 188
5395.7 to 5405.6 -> 175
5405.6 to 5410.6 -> 170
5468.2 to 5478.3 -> 188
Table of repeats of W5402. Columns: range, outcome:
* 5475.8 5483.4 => 175.8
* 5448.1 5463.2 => 177.9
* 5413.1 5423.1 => 164.8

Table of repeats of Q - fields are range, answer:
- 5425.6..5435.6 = 183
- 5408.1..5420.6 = 172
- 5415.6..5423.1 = 174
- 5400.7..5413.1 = 167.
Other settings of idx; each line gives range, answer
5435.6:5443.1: 178.8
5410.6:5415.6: 169.2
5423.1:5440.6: 172.6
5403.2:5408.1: 162.3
